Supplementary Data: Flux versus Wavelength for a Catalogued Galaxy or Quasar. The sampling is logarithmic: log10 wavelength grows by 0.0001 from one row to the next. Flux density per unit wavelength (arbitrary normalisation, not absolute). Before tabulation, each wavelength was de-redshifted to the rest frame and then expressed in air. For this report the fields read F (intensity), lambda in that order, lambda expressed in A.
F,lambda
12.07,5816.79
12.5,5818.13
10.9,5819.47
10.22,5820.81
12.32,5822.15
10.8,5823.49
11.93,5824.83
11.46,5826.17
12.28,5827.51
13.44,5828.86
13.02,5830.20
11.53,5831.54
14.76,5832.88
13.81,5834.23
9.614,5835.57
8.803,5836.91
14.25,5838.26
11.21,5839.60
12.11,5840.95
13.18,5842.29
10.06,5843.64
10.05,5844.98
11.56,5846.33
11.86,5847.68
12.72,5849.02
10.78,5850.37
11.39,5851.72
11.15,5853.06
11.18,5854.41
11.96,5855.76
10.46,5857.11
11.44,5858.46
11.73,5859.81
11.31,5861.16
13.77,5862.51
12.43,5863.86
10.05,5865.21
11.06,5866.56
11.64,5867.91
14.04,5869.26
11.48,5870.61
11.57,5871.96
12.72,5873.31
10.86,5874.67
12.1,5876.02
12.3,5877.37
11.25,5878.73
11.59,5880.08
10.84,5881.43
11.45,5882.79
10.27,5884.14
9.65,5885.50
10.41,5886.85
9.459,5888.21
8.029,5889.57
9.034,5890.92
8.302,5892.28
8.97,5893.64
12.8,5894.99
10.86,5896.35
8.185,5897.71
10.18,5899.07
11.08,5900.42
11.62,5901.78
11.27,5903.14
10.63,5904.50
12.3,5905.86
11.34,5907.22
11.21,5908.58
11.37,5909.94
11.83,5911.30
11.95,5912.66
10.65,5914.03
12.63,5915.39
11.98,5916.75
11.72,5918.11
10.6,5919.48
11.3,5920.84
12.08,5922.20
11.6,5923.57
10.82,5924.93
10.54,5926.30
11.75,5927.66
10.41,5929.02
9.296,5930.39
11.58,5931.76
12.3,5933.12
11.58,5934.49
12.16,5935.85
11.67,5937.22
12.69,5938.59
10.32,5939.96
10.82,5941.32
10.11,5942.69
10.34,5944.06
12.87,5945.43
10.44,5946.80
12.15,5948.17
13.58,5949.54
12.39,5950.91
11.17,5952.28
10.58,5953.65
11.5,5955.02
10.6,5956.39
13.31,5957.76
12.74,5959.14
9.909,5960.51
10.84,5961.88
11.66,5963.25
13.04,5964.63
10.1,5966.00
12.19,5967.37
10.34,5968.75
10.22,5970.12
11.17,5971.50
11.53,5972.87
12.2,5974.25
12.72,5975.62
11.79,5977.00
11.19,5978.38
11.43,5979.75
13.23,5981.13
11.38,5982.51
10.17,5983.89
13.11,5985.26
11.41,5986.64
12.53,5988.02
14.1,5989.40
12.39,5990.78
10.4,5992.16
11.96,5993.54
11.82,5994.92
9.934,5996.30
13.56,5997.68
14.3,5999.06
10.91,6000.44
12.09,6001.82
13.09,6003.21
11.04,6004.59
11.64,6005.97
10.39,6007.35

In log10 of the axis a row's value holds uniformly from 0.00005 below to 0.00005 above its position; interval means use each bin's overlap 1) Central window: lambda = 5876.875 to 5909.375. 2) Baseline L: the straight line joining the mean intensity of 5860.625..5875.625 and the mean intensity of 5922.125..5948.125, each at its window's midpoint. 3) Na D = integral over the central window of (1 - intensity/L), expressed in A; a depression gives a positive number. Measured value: 3.1 A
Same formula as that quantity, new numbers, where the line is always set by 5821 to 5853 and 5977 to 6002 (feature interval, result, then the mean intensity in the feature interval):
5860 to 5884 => 0.22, 11.8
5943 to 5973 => 1.23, 11.5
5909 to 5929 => 0.79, 11.4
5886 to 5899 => 2.51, 9.59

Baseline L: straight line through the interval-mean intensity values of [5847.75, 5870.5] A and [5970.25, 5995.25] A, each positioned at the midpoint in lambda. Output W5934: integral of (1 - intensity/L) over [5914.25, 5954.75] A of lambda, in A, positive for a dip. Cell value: 1.3 A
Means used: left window 11.7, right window 11.9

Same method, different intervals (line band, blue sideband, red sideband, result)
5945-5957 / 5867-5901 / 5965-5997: -0.3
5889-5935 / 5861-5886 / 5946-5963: 2.7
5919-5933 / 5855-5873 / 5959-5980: 0.6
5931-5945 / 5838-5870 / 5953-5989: 0.3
